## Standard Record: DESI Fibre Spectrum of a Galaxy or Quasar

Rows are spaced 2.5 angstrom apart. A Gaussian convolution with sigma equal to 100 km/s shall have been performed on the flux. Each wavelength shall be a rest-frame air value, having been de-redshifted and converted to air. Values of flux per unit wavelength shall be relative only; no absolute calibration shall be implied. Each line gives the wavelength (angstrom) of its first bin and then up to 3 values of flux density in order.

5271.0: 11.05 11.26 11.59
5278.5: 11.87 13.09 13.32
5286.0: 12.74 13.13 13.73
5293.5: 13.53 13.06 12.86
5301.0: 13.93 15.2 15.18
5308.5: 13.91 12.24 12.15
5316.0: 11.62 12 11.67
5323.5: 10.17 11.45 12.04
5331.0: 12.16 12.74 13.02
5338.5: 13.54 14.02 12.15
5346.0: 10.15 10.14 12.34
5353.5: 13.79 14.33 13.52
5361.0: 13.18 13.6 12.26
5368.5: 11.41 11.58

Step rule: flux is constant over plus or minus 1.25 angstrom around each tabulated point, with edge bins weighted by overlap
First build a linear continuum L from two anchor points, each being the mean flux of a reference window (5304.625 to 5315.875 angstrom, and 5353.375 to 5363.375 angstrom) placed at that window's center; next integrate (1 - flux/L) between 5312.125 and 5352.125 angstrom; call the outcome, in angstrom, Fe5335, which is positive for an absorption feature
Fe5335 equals 4.37 angstrom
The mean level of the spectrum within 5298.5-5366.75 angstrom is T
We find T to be 12.7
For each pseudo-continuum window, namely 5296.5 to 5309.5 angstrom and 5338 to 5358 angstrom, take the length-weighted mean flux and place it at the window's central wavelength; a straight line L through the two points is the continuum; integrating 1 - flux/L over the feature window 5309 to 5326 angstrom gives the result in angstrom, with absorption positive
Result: 2.4 angstrom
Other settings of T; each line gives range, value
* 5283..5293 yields 13.2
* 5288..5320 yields 13.3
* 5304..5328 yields 12.4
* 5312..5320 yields 11.9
